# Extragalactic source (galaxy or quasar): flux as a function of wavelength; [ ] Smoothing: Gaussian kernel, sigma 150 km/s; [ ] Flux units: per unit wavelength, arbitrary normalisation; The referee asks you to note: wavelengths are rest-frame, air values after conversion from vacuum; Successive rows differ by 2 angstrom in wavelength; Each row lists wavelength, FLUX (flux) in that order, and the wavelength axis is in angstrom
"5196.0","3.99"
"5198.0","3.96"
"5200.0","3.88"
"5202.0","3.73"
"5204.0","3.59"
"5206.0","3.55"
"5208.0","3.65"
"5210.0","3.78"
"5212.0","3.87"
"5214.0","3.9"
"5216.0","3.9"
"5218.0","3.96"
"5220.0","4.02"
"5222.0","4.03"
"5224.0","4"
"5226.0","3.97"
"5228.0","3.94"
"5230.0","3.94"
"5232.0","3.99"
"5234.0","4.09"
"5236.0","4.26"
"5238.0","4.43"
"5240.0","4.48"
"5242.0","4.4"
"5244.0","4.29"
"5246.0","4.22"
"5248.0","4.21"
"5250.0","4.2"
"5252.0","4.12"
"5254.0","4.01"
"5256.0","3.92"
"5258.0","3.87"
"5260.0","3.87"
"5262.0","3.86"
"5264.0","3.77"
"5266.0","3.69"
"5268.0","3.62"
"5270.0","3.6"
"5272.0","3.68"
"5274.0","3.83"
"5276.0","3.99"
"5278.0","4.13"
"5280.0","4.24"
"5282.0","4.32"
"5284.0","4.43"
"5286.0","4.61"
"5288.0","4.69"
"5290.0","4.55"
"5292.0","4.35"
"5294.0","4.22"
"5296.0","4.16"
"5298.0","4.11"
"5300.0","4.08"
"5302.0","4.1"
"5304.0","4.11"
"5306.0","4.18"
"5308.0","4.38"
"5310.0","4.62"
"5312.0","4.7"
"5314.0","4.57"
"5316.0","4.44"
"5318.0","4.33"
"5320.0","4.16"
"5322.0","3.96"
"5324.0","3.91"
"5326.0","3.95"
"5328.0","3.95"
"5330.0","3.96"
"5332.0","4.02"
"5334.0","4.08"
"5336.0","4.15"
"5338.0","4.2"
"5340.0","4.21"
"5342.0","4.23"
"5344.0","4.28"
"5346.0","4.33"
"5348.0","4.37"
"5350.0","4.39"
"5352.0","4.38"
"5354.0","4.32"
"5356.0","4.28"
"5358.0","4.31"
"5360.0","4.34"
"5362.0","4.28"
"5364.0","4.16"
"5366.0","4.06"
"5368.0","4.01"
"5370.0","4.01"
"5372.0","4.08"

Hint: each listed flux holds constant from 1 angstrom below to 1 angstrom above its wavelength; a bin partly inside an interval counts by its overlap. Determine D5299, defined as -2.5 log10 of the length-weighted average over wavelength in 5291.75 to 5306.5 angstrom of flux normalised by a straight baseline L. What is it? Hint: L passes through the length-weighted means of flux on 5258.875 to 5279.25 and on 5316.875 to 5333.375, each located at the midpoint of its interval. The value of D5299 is -0.06 mag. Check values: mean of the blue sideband 3.81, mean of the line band 4.15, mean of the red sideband 4.03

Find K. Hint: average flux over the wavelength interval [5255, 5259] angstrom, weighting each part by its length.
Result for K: 3.9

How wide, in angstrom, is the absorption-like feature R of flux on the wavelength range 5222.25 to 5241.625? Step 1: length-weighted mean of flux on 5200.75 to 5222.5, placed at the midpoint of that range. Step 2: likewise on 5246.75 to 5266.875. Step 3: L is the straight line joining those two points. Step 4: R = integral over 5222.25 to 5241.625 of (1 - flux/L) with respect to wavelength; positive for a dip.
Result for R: -1.2 angstrom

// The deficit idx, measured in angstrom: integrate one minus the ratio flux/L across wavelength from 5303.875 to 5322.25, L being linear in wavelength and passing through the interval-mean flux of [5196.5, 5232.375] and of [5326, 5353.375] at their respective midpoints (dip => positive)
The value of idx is -1.1 angstrom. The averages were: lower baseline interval 3.87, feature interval 4.37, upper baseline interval 4.19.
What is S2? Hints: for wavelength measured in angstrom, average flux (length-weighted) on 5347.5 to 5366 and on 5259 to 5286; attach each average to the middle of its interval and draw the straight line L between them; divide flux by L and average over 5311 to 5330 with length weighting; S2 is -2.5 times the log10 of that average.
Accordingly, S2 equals -0.01 mag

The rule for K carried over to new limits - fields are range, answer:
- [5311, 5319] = 4.51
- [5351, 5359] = 4.32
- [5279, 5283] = 4.28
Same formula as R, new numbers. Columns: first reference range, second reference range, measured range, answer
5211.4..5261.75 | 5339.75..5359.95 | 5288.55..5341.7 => 0.33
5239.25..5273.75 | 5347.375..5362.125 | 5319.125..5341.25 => 1.02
